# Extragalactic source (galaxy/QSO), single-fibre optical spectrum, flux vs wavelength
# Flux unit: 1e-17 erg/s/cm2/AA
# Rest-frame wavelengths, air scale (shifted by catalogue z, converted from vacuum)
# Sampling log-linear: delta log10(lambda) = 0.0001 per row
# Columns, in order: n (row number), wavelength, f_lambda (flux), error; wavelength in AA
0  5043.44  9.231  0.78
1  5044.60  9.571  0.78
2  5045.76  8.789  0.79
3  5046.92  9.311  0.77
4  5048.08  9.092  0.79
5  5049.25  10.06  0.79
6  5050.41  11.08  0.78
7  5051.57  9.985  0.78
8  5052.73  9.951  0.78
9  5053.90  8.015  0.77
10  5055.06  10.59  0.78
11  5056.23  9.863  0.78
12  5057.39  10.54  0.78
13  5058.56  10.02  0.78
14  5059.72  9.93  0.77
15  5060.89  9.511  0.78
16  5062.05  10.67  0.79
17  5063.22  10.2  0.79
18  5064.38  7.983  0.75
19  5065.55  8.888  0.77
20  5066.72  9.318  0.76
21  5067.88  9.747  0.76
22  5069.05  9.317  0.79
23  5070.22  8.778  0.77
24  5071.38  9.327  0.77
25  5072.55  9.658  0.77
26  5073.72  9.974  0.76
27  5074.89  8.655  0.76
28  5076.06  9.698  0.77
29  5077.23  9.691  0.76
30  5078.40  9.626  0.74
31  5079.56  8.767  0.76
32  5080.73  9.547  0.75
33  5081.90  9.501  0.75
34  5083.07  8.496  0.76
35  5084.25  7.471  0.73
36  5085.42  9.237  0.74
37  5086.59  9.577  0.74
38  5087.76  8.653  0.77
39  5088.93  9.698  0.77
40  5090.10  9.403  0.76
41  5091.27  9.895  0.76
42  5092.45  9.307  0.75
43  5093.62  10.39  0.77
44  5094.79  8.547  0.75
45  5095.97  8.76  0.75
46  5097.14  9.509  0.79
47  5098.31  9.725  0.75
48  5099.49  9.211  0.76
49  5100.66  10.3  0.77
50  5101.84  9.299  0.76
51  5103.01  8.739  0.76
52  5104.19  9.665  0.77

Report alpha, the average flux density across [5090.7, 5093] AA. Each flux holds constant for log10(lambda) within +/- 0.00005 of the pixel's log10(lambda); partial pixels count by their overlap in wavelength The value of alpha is 9.57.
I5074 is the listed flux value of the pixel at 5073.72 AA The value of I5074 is 9.974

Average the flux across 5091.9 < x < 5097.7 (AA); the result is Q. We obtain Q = 9.31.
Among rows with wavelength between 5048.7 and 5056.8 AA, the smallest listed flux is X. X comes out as 8.015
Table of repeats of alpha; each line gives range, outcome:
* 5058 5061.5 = 9.84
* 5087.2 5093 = 9.39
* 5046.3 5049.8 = 9.47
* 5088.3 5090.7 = 9.56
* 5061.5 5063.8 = 10.4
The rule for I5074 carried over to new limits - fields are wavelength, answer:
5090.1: 9.403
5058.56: 10.02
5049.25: 10.06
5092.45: 9.307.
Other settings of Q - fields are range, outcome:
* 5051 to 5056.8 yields 9.67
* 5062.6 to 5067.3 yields 9.1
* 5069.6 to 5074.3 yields 9.43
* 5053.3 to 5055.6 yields 9.27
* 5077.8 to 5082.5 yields 9.38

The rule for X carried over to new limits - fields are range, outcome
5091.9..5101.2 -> 8.547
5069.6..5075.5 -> 8.655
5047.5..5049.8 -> 9.092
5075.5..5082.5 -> 8.767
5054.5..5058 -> 9.863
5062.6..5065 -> 7.983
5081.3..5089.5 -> 7.471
